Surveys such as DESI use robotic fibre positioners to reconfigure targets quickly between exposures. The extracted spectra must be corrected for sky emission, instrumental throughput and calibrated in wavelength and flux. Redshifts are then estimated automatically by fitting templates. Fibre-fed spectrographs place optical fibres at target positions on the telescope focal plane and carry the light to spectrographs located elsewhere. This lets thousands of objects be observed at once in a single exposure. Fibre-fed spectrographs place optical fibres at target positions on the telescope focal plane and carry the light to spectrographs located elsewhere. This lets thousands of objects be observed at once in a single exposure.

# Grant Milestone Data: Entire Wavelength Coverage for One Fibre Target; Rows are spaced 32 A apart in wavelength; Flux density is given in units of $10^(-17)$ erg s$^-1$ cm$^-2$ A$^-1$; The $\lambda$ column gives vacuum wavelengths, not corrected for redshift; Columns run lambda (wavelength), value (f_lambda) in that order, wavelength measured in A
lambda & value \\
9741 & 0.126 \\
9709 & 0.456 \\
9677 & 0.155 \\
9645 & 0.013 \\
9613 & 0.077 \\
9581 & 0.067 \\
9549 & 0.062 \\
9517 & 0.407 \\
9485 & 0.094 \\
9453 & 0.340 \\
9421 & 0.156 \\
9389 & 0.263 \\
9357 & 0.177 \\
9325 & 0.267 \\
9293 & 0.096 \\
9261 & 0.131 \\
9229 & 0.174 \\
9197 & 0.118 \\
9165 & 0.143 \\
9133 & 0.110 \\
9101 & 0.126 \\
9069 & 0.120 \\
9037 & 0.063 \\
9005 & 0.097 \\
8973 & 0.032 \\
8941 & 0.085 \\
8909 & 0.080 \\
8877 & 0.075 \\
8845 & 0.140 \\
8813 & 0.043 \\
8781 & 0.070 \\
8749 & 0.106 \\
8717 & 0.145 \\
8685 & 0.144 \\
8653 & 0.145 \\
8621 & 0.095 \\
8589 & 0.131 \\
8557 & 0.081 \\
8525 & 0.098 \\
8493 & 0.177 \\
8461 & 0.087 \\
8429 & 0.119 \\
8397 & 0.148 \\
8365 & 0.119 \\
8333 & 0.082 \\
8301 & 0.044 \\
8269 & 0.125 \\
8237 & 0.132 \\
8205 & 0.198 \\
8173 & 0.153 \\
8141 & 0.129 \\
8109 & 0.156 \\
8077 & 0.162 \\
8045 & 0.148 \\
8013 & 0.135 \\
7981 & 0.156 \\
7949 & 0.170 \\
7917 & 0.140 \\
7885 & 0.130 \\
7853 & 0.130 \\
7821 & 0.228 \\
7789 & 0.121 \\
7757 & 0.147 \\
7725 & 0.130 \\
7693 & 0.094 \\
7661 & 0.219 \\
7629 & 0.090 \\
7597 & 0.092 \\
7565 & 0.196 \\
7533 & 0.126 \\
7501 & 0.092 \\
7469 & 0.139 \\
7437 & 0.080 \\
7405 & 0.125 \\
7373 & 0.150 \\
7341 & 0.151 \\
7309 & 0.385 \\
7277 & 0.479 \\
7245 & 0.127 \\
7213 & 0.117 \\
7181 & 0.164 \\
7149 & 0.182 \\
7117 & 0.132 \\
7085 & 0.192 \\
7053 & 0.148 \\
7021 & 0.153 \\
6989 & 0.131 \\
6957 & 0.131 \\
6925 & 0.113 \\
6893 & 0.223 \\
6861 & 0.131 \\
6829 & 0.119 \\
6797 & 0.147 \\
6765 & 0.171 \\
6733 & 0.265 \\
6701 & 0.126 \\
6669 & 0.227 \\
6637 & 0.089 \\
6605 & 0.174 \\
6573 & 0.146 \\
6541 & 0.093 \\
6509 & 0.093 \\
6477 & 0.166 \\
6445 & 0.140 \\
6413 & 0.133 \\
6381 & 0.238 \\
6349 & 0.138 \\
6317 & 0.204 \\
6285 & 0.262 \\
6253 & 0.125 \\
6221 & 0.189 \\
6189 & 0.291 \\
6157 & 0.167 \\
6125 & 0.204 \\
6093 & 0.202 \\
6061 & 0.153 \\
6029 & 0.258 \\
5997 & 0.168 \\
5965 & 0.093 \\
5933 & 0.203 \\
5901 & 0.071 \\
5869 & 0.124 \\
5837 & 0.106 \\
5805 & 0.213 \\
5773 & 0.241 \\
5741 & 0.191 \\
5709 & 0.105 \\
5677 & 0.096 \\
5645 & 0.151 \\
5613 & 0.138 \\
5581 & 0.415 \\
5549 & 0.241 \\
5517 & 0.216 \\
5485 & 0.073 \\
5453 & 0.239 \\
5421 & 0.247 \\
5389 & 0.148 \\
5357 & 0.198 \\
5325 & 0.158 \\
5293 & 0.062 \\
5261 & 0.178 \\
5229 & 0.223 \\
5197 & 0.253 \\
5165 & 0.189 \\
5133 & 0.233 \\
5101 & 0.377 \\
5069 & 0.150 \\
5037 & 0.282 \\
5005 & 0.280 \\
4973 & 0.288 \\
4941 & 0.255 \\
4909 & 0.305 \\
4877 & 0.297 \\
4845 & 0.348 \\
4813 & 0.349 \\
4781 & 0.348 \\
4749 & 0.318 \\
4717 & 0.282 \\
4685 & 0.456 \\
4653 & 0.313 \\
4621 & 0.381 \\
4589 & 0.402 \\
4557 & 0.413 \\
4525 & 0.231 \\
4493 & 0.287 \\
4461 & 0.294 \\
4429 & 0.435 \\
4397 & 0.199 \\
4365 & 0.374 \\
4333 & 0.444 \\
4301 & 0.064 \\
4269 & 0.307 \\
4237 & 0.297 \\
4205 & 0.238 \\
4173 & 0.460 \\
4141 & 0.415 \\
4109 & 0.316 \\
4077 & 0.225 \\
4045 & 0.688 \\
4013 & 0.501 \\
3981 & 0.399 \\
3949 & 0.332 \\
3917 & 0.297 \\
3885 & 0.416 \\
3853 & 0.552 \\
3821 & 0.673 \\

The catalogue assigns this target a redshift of 0.955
